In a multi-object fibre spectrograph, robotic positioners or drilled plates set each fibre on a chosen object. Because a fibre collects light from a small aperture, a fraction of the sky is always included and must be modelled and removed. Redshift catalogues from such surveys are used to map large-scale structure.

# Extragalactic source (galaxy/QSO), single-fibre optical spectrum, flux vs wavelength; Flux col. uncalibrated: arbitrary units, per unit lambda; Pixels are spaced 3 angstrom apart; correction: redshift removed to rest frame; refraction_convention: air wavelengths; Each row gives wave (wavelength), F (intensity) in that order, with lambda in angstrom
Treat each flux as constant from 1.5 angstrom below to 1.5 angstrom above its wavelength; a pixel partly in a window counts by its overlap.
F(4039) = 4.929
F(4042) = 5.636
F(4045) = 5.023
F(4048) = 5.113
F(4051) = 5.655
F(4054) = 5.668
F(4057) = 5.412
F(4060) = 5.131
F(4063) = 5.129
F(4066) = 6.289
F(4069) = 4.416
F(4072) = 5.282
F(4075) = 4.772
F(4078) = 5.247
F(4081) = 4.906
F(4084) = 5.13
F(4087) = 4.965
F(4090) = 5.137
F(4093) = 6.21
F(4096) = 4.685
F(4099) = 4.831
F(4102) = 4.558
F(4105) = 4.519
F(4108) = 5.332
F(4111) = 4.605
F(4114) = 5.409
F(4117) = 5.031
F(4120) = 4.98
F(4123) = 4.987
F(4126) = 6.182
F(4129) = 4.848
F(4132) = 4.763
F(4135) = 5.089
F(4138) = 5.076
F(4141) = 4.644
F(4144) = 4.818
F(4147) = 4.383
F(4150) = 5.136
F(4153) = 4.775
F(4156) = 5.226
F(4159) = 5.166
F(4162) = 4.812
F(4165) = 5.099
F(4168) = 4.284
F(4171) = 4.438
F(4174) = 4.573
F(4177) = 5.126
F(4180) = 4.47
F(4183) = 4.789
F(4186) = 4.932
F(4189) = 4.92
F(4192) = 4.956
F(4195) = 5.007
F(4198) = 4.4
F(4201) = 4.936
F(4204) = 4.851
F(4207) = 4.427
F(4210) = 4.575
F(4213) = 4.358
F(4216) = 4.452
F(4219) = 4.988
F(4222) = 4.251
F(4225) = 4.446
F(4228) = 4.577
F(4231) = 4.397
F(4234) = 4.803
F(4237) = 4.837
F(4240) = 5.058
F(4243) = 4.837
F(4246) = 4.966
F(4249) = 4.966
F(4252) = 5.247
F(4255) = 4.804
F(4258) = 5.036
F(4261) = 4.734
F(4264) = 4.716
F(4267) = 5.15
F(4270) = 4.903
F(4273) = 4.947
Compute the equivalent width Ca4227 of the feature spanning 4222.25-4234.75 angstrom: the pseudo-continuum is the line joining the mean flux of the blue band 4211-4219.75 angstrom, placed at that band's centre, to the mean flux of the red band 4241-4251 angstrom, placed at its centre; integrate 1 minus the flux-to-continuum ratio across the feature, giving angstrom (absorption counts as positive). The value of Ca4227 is 0.6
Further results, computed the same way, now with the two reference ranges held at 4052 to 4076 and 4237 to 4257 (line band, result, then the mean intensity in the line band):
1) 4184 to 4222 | 2.5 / 4.72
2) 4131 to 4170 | 2.1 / 4.86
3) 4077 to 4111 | 1.3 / 5.02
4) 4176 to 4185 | 0.5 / 4.78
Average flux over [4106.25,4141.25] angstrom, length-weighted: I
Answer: 5.09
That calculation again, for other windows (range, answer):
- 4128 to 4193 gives 4.83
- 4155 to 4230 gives 4.72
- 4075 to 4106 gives 5.01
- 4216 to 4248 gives 4.71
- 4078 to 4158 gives 5.01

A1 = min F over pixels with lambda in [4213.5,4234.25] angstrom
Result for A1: 4.251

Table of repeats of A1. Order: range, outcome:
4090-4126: 4.519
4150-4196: 4.284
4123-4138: 4.763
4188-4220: 4.358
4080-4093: 4.906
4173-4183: 4.47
